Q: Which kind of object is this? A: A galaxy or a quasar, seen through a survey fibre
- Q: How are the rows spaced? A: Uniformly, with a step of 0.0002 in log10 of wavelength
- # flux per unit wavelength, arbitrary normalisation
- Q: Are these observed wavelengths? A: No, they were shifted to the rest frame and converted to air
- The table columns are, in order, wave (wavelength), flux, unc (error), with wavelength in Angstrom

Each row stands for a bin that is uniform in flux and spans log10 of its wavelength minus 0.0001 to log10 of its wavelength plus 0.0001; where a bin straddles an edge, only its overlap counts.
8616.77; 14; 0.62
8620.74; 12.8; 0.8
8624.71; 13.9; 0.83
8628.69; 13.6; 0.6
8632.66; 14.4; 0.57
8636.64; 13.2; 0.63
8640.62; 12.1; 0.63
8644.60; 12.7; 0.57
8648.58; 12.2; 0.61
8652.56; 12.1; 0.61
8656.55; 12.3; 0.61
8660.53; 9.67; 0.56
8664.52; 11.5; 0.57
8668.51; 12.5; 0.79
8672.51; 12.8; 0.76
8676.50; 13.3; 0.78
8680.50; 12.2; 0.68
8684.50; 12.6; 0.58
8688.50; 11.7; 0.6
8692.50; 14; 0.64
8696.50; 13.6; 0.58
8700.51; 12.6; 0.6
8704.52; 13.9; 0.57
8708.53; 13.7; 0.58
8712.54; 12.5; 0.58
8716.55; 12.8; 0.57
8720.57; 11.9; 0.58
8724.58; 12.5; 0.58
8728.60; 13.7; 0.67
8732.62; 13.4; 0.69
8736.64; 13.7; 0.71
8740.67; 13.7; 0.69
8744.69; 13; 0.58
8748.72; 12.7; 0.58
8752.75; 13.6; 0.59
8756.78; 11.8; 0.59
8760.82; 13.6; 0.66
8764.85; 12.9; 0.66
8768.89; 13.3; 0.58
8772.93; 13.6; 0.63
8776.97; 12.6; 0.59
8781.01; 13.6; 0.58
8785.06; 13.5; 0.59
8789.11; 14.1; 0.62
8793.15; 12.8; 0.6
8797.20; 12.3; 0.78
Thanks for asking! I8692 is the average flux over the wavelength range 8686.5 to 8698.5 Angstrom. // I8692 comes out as 13.1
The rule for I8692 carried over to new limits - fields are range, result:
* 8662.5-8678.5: 12.5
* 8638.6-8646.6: 12.4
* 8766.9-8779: 13.2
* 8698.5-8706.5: 13.2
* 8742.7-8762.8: 12.9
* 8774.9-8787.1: 13.2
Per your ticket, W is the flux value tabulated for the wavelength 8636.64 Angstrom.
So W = 13.2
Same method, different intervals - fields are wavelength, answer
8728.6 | 13.7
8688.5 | 11.7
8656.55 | 12.3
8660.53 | 9.67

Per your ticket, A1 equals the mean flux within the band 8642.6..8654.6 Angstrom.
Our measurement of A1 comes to 12.3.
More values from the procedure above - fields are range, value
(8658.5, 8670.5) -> 11.2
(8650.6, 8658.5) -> 12.2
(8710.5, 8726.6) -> 12.4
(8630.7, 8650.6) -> 12.9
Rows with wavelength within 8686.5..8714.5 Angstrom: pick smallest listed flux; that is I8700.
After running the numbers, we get 11.7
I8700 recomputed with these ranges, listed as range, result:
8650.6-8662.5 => 9.67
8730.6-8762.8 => 11.8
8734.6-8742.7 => 13.7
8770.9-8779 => 12.6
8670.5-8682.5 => 12.2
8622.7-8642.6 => 12.1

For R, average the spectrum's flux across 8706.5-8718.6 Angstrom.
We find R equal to 13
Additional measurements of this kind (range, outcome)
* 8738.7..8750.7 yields 13.1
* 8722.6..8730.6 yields 13.1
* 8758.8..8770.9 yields 13.3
